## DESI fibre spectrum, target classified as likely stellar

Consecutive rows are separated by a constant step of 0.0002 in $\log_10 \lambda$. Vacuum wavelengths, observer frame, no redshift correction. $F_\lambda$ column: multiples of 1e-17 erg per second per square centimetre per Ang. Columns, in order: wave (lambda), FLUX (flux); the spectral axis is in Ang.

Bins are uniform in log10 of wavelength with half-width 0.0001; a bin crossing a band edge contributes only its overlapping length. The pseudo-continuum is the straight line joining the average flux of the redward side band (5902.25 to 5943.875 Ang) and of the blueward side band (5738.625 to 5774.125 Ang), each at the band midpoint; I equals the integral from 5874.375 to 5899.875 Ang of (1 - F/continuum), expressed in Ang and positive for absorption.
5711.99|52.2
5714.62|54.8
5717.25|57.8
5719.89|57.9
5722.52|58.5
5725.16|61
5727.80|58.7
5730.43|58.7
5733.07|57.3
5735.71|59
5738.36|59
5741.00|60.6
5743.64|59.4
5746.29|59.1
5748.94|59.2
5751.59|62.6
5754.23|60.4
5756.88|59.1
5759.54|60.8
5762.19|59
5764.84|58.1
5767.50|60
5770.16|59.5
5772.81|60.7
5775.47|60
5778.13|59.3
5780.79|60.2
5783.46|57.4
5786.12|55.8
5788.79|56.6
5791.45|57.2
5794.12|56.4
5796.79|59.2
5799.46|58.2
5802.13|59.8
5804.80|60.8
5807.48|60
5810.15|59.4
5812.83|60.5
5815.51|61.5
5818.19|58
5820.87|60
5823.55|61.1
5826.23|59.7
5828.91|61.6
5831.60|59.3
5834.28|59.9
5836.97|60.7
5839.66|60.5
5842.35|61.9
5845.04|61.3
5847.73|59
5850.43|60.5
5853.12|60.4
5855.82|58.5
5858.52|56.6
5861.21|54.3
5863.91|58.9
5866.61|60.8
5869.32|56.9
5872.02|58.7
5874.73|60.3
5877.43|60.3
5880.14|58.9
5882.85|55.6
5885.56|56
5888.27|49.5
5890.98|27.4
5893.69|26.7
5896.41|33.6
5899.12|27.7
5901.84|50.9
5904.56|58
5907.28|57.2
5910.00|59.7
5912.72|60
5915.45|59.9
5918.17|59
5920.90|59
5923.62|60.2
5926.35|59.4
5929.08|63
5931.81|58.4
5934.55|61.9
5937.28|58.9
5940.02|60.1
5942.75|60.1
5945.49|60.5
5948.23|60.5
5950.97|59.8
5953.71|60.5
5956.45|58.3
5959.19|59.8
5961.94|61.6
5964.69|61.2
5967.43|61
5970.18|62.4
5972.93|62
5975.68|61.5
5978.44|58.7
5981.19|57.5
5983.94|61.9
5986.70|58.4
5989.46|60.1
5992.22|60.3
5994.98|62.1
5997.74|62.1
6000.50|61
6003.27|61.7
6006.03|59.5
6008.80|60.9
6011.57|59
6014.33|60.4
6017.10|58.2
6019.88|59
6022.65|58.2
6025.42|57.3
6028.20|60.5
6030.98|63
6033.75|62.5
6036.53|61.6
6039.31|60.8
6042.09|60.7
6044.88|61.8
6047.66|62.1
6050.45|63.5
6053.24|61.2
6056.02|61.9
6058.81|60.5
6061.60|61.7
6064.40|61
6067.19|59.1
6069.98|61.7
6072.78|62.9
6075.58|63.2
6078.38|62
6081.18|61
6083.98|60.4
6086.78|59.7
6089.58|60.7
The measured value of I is 6.0 Ang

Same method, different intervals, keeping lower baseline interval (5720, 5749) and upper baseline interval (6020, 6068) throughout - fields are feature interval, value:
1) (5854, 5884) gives 0.8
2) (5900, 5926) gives 1.1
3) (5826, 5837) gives -0.1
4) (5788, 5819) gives 0.3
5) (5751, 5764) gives -0.2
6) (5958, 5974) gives -0.2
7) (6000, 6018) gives 0.2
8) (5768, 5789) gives 0.2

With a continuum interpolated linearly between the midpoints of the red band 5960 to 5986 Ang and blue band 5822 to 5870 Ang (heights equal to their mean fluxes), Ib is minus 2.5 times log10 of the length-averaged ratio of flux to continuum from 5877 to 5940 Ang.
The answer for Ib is 0.13 mag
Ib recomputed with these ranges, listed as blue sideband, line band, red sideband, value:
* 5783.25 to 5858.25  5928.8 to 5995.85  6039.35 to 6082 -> 0.01 mag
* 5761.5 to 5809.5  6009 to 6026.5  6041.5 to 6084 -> 0.04 mag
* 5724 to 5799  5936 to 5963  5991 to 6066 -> 0.01 mag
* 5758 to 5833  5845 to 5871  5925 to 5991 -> 0.02 mag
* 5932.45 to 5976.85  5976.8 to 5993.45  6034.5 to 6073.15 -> 0.02 mag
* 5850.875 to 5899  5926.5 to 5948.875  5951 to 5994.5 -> -0.05 mag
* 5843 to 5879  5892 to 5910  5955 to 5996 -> 0.34 mag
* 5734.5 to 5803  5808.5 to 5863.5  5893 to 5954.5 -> -0.04 mag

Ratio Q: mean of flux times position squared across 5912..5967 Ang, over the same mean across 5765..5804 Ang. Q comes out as 1.1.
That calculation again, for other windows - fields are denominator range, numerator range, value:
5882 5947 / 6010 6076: 1.19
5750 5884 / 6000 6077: 1.11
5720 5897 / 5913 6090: 1.12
